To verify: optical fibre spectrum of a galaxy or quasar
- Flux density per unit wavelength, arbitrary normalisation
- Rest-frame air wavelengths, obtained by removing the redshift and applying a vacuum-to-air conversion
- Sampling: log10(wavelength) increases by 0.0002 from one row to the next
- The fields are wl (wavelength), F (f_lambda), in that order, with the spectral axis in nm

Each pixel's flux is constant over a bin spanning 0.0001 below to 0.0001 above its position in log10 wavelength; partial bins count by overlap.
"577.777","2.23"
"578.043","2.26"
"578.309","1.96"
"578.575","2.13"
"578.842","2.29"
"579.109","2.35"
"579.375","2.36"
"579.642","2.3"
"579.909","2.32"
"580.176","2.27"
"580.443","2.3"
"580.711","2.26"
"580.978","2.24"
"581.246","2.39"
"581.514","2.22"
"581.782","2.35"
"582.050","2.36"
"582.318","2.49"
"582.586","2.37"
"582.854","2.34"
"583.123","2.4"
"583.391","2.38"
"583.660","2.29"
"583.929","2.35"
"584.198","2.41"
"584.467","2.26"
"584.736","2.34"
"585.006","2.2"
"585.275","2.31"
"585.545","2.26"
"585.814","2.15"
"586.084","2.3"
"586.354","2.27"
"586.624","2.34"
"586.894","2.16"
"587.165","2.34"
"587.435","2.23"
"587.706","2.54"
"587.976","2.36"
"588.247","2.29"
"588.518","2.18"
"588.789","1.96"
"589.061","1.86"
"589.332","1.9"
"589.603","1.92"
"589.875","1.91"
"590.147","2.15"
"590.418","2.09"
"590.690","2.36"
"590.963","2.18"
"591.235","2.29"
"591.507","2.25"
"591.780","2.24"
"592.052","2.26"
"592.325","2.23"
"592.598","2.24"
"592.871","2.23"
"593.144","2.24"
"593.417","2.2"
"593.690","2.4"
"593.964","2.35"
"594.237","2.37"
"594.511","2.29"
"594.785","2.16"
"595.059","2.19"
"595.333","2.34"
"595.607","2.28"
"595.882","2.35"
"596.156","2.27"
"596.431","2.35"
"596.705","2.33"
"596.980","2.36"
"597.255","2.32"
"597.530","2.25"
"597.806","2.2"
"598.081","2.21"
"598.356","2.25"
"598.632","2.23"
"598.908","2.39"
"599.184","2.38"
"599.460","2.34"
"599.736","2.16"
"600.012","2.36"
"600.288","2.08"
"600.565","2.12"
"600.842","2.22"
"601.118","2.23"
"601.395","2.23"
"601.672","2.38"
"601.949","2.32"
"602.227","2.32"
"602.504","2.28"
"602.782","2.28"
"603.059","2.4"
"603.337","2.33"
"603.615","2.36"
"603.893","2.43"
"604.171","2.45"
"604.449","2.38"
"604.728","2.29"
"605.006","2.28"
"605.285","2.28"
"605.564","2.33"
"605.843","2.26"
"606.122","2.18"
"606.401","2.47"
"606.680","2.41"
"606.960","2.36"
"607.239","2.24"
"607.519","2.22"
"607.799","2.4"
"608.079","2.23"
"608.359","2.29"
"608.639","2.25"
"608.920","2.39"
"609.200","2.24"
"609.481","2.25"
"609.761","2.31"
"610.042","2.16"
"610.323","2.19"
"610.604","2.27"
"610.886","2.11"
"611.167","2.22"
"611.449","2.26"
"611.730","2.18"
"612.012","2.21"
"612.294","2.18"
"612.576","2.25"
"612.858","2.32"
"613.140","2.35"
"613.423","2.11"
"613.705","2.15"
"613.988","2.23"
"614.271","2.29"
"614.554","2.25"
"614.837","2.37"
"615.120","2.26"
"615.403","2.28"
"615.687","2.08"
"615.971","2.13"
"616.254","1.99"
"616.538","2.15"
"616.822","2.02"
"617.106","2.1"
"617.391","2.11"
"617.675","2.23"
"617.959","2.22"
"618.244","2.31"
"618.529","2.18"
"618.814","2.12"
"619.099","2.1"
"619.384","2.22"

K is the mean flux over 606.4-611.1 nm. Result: 2.28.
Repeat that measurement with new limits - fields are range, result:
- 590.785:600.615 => 2.27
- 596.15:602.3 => 2.27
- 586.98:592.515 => 2.18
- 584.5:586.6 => 2.27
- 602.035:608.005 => 2.33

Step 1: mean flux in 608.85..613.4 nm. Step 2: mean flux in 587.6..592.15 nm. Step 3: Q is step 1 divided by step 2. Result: 1.04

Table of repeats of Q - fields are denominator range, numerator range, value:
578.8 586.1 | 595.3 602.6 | 0.98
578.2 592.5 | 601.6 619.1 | 1.00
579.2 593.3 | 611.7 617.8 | 0.97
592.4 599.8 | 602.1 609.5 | 1.02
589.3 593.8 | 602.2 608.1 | 1.06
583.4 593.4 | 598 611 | 1.03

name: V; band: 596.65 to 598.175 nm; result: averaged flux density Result 2.28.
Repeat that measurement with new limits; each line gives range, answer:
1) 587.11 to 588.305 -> 2.36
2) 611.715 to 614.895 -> 2.24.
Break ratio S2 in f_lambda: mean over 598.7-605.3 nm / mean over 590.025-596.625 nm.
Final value 1.02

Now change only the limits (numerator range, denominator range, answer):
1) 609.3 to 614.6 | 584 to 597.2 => 0.99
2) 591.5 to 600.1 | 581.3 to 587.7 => 0.99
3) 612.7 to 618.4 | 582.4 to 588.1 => 0.95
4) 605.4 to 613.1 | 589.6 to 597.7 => 1.01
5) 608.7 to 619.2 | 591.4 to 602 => 0.97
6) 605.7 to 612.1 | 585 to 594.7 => 1.02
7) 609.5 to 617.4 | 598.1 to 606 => 0.96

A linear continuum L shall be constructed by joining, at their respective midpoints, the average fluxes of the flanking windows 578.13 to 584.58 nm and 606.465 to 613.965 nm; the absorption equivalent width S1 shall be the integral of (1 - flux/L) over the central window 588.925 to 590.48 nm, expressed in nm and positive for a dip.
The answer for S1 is 0.22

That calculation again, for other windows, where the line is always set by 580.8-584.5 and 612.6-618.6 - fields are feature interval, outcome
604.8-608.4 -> -0.10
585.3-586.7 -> 0.04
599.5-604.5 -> -0.08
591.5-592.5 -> 0.03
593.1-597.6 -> -0.02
